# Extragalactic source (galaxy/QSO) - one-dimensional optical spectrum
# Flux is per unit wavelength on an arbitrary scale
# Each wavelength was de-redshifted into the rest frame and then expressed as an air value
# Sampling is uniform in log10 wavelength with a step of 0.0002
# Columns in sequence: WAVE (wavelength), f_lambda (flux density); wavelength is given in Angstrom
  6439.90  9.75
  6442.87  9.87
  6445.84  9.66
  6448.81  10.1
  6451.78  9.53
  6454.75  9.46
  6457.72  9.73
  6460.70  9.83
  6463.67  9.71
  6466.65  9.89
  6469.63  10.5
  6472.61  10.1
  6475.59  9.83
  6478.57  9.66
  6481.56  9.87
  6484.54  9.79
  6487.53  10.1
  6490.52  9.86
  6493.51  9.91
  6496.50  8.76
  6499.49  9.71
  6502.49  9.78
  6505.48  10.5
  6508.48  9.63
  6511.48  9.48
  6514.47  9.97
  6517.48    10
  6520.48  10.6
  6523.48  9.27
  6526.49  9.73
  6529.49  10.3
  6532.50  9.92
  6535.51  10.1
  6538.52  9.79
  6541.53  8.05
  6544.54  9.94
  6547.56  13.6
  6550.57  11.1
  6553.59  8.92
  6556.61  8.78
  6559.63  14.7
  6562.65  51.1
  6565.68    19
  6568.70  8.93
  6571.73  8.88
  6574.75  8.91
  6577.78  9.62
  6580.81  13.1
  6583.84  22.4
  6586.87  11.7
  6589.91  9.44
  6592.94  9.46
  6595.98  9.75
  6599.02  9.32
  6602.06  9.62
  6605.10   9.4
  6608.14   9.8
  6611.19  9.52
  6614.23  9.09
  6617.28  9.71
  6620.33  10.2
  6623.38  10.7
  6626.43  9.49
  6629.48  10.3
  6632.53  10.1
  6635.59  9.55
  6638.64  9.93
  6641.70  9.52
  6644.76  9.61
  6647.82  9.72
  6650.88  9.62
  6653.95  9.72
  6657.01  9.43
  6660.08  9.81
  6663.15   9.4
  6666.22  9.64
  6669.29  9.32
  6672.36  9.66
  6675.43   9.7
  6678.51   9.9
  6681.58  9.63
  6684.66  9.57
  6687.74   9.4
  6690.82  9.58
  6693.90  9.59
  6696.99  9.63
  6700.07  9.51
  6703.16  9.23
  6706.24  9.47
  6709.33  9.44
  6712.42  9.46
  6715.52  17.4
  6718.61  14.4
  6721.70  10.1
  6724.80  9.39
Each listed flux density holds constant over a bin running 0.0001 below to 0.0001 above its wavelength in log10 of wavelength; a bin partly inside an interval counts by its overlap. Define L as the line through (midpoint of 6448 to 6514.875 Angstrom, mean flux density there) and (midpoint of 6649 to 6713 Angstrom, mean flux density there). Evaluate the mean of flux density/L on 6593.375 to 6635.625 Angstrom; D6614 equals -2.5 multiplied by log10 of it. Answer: -0.01 mag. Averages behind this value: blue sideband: 9.81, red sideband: 9.56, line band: 9.75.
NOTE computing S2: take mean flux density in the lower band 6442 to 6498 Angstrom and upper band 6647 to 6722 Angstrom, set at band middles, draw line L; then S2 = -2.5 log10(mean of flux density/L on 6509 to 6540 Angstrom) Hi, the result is 0.00 mag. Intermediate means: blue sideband 9.8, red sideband 10.1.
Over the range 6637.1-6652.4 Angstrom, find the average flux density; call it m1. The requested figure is 9.68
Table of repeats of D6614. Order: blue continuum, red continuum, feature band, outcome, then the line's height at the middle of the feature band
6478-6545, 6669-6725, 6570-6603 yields -0.118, 9.97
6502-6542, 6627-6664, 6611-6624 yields -0.007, 9.75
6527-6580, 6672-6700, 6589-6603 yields 0.243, 11.9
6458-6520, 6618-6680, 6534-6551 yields -0.061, 9.82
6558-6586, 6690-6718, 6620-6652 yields 0.377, 14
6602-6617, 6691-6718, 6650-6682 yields 0.056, 10.1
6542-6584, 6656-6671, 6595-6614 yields 0.290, 12.5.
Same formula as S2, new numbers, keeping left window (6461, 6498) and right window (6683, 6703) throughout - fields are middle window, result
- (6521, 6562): -0.151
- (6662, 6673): 0.007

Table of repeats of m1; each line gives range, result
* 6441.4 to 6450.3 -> 9.87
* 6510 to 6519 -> 9.82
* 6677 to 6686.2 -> 9.7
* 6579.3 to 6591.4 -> 14.2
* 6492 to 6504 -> 9.54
